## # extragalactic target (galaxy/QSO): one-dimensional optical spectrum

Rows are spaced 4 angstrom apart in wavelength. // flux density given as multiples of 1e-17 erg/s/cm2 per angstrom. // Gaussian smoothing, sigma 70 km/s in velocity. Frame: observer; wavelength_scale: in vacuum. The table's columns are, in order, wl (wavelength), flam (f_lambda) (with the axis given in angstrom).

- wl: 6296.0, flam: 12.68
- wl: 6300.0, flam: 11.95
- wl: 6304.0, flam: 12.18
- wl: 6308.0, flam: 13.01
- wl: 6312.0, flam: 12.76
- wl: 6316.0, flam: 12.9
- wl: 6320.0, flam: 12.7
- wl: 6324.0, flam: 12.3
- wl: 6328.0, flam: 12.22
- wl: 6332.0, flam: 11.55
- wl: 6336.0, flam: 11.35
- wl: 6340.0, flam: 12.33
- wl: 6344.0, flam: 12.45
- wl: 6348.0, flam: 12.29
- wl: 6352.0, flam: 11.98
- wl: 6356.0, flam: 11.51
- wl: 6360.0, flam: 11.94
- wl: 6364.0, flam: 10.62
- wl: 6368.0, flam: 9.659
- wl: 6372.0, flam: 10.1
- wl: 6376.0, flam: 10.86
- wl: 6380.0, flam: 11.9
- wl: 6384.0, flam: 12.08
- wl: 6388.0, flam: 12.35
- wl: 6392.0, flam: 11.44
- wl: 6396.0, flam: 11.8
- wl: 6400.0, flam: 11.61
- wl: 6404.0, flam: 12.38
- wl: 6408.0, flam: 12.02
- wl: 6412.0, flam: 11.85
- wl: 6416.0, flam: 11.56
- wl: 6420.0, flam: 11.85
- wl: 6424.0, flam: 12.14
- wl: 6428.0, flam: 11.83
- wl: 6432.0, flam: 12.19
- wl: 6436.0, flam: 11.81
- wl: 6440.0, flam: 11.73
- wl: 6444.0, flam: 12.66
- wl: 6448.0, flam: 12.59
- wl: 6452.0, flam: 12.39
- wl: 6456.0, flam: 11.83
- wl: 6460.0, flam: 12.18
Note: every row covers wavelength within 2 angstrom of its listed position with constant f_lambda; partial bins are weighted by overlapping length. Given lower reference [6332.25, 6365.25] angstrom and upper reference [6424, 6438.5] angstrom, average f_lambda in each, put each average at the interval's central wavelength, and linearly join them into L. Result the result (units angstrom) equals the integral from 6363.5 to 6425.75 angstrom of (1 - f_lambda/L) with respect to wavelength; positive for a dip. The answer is 1.93 angstrom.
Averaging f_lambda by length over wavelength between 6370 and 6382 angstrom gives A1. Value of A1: 11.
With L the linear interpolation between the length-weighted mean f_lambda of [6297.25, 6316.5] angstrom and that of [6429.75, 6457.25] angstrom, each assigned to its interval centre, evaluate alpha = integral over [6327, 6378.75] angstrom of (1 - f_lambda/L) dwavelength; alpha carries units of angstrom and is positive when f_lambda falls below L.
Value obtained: 4.1 angstrom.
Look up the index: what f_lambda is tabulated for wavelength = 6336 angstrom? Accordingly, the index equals 11.35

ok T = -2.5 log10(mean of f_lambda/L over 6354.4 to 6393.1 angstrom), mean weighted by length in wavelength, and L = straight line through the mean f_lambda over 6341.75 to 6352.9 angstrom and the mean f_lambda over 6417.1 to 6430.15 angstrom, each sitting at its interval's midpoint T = 0.08 mag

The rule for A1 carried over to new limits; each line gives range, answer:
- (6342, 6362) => 12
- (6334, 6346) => 12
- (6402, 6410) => 12.2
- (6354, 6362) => 11.7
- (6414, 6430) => 11.8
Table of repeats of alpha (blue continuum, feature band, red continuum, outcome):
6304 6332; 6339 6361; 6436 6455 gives 0.69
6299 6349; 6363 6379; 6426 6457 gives 2.42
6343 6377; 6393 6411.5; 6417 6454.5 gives -0.29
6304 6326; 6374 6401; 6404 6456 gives 1.24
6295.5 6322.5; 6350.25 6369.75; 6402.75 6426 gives 1.80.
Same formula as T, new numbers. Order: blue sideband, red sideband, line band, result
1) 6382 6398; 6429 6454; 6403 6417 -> 0.01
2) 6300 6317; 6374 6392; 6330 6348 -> 0.03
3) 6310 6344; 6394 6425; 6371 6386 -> 0.07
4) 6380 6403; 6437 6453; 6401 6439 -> 0.01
